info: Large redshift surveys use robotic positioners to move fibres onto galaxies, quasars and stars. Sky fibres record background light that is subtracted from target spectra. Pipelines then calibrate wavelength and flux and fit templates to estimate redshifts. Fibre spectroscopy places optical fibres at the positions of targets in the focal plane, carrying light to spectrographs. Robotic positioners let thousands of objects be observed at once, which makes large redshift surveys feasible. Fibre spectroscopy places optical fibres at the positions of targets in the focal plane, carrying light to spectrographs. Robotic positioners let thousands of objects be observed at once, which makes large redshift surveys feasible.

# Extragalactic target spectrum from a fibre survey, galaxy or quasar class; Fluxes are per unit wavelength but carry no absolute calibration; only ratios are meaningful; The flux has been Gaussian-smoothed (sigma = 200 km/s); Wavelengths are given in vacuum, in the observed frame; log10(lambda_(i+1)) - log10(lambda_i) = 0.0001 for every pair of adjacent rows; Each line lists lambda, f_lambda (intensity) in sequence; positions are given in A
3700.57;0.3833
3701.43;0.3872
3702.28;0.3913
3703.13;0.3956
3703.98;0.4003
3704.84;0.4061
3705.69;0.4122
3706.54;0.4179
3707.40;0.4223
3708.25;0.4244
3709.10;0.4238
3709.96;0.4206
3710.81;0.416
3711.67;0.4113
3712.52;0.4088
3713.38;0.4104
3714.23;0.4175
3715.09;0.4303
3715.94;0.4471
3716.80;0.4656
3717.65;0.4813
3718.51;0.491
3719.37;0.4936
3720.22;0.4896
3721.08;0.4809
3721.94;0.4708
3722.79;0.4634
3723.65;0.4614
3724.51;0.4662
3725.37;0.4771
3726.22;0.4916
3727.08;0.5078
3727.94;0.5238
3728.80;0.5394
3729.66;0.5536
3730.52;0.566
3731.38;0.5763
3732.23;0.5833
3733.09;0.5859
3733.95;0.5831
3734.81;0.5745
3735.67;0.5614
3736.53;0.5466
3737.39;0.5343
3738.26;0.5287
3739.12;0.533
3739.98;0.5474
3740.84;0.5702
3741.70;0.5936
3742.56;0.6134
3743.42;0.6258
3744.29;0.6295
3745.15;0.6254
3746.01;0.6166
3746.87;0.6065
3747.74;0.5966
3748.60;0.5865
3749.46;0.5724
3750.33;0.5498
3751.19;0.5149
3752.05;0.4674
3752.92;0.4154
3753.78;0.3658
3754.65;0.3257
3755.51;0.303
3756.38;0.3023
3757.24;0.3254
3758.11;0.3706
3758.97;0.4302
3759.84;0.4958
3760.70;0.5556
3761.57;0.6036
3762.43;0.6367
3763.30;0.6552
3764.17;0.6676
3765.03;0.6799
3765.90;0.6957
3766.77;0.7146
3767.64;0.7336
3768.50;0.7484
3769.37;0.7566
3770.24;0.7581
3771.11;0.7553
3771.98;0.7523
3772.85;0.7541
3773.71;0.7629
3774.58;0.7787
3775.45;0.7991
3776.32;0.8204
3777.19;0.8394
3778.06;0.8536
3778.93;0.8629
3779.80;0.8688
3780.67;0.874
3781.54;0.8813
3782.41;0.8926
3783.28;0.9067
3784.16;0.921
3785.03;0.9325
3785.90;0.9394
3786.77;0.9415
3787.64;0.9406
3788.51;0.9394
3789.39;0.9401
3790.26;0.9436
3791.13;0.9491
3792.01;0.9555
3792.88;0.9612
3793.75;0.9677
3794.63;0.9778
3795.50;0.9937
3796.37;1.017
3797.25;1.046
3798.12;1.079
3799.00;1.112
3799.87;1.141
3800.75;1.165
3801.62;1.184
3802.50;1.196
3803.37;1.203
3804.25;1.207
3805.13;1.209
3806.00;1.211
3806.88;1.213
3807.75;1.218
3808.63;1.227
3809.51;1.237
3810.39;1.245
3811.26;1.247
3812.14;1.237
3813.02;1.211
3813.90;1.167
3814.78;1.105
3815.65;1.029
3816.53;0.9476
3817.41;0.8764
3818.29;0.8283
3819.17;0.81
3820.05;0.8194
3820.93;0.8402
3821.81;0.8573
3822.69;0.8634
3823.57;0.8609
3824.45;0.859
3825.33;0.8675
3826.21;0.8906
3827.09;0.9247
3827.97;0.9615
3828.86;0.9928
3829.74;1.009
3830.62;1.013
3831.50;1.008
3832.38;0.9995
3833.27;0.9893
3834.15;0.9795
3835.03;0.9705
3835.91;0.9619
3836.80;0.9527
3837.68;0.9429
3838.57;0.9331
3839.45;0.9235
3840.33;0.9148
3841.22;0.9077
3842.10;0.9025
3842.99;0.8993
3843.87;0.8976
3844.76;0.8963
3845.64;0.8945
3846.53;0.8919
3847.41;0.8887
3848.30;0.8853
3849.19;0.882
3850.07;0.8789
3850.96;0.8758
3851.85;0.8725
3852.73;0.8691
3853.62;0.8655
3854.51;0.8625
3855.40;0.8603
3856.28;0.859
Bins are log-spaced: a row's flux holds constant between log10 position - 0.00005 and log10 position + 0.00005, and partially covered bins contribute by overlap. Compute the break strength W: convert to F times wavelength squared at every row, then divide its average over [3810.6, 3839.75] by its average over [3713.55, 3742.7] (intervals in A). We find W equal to 1.97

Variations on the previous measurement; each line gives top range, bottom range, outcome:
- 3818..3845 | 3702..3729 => 2.18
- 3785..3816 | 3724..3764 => 2.14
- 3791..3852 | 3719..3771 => 1.90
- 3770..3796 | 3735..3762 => 1.75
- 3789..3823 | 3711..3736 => 2.24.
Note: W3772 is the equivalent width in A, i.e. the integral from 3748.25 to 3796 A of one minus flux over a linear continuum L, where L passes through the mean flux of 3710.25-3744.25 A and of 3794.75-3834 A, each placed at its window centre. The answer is 4.4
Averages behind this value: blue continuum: 0.512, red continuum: 1.05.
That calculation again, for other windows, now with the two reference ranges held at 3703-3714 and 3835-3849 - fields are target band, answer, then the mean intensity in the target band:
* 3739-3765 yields 2.2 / 0.526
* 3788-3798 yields -3.3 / 0.975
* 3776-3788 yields -3.5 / 0.892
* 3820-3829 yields -0.4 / 0.884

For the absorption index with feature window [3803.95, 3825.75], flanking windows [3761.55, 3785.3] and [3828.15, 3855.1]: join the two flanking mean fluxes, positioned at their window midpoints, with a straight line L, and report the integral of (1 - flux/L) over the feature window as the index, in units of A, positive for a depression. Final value -4.5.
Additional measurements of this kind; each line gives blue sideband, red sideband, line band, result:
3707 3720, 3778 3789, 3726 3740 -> 0.4 A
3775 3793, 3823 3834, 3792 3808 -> -3.4 A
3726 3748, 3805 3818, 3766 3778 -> 1.1 A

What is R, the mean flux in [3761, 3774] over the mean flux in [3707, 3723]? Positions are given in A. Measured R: 1.6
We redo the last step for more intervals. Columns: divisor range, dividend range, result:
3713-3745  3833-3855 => 1.74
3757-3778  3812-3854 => 1.38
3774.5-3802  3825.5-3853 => 0.98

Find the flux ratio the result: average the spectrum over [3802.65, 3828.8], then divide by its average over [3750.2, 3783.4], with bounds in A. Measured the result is 1.6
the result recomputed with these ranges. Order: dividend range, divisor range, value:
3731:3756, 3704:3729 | 1.20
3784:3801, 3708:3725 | 2.21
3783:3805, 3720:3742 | 1.93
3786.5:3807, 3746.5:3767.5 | 2.04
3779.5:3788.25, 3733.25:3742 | 1.64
